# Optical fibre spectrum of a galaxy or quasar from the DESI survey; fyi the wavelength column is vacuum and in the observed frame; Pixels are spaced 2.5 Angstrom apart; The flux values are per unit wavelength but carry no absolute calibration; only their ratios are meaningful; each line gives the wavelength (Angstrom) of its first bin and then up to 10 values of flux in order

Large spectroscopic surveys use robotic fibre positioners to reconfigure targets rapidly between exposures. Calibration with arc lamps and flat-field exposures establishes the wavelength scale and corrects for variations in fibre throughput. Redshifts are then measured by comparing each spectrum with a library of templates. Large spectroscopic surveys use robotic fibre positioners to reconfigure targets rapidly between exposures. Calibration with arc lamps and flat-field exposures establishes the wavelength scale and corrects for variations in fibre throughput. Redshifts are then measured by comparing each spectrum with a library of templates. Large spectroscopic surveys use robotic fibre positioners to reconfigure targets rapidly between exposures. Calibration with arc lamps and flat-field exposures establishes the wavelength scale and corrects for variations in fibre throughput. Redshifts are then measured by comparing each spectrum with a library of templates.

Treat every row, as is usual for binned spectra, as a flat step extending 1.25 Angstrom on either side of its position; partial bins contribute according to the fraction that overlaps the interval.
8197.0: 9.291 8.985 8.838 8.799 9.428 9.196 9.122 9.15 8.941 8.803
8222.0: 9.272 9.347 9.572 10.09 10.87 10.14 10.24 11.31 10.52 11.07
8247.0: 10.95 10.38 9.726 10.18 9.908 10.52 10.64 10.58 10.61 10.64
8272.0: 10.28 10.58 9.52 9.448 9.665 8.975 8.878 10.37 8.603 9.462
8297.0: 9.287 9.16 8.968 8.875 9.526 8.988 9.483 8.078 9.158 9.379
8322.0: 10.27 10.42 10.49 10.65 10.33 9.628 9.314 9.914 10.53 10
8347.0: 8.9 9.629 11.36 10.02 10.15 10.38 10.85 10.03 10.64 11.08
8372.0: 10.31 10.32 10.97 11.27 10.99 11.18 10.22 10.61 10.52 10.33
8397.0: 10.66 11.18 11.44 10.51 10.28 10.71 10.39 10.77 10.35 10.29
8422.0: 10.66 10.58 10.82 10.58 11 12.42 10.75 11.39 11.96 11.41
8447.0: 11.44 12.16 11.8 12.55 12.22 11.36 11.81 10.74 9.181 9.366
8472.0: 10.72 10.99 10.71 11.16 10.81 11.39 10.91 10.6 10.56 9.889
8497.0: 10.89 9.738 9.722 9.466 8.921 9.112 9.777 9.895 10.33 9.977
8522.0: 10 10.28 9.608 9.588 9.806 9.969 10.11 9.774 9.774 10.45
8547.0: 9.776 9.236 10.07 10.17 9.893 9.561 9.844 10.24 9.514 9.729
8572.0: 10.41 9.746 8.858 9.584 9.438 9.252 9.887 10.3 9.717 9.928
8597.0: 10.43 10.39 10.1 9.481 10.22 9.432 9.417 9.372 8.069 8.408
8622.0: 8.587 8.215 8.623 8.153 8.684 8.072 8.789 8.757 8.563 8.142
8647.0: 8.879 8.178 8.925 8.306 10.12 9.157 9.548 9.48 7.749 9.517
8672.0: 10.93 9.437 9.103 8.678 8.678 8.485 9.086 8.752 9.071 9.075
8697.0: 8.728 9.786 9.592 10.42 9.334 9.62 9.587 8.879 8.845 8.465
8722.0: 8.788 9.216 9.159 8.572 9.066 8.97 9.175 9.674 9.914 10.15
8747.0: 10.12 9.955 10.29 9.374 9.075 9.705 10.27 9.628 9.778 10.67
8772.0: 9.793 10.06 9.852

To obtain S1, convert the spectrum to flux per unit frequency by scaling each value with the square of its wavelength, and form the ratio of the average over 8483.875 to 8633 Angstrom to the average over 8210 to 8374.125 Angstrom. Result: 1.04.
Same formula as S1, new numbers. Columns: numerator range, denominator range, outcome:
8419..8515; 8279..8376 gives 1.14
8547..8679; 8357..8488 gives 0.89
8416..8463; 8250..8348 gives 1.20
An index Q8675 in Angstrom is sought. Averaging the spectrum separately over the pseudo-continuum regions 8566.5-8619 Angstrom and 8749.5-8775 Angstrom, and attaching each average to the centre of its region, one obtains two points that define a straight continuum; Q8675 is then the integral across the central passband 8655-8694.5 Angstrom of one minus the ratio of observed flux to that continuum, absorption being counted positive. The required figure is 2.4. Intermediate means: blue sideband 9.66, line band 9.17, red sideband 9.86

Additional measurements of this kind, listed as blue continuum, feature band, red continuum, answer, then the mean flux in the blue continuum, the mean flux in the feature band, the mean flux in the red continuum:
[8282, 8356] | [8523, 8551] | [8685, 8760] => -1.2 Angstrom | 9.61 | 9.86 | 9.34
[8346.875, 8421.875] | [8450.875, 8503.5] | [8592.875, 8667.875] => -4.3 Angstrom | 10.6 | 10.8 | 9.02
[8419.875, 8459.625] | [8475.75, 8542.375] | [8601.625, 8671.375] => 2.7 Angstrom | 11.4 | 10.1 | 8.89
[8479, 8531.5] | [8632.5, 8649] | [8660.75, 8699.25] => 1.4 Angstrom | 10.1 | 8.52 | 9.11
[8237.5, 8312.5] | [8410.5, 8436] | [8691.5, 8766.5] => -2.7 Angstrom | 9.91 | 10.8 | 9.42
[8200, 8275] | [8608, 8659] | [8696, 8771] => 4.8 Angstrom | 9.97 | 8.7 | 9.5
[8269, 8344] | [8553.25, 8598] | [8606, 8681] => -3.7 Angstrom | 9.62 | 9.8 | 8.91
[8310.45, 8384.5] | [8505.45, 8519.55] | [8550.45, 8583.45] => 0.3 Angstrom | 10.2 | 9.64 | 9.77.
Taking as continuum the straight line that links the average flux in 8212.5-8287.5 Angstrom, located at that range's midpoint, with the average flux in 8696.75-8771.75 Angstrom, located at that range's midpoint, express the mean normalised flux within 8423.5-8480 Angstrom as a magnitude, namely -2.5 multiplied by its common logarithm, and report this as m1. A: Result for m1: -0.14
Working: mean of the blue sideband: 10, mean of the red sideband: 9.51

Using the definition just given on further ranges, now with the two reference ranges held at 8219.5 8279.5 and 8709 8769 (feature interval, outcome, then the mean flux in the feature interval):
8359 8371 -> -0.06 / 10.6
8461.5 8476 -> -0.05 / 10.4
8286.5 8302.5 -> 0.10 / 9.28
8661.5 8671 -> 0.06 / 9.08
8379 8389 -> -0.09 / 10.9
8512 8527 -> -0.02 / 10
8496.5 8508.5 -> 0.02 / 9.66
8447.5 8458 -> -0.22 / 12.1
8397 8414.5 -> -0.08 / 10.7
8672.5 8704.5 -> 0.05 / 9.14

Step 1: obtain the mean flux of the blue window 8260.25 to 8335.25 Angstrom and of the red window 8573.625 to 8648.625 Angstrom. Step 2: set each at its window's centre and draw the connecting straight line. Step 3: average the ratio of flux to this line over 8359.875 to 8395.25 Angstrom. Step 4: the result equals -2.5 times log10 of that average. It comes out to -0.12 mag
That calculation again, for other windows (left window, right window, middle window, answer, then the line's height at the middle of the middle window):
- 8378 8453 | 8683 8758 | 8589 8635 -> 0.07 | 9.89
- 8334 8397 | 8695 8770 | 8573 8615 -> 0.01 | 9.82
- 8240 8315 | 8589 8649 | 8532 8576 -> -0.08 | 9.23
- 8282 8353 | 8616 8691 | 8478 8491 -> -0.19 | 9.2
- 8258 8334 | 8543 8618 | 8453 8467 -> -0.18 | 9.74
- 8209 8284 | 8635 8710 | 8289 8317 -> 0.09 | 9.91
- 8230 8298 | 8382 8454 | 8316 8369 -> 0.05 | 10.6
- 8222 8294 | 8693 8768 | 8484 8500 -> -0.08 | 9.78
